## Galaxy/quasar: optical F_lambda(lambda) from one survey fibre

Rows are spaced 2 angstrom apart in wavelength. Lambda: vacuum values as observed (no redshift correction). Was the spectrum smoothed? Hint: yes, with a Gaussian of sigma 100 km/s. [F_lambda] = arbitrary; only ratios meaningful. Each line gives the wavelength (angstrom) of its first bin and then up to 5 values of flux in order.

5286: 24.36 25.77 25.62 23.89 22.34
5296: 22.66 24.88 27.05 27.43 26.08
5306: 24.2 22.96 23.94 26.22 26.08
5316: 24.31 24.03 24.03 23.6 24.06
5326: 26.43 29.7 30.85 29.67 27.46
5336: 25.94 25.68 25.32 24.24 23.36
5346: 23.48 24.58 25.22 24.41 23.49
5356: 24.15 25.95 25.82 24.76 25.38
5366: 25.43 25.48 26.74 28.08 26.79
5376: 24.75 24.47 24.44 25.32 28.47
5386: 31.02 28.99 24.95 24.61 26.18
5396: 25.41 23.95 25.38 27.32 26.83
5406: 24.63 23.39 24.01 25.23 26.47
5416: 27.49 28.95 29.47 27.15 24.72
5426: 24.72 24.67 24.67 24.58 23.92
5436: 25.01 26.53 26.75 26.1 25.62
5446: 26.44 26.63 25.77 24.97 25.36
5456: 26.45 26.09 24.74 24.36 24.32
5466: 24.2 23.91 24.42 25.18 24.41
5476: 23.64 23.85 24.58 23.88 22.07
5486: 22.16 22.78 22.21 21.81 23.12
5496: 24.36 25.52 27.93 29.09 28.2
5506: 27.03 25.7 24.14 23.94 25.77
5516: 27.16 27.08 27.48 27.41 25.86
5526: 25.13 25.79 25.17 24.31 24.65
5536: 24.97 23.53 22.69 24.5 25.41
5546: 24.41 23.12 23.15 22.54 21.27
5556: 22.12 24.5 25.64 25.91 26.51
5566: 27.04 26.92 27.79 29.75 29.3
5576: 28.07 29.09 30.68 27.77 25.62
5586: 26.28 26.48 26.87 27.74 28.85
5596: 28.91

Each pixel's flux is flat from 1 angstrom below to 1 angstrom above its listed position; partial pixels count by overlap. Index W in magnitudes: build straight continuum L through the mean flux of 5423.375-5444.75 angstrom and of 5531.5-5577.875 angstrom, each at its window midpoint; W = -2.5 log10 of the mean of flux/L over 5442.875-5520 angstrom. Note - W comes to 0.01 mag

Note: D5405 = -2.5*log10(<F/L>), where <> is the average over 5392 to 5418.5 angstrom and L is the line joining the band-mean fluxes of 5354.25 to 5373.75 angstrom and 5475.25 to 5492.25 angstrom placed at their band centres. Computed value -0.04 mag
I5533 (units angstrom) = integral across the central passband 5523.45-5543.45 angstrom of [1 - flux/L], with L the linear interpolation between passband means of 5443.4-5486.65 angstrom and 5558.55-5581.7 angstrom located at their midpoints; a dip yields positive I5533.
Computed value 1.5 angstrom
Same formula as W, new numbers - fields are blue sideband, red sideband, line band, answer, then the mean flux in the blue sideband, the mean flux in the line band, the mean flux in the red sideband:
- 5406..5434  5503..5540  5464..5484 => 0.07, 25.7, 24.1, 25.7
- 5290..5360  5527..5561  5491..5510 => -0.07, 25.2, 25.8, 24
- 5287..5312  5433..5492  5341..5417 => -0.04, 24.8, 25.5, 24.7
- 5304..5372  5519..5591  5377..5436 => -0.02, 25.4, 25.9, 25.8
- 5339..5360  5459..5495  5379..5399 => -0.09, 24.5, 26.3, 23.6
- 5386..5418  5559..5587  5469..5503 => 0.11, 25.9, 24.2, 27.6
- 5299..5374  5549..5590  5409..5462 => 0.00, 25.6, 25.8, 26.3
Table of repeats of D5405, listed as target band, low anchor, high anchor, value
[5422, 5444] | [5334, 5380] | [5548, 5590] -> 0.013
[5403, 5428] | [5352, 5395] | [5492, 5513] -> -0.007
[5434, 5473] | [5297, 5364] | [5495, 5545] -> 0.010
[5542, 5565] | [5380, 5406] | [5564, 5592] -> 0.148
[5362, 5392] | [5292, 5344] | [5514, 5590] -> -0.032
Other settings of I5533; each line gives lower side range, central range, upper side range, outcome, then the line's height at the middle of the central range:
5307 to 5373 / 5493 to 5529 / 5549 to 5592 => 0.0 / 26.1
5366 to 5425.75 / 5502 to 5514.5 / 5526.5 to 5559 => -0.8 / 24.4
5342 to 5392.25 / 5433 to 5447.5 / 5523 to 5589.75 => -0.1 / 25.6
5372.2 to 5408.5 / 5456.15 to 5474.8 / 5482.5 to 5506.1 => 0.2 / 25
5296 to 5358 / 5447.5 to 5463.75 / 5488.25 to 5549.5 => -0.1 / 25.3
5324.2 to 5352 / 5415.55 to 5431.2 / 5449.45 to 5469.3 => -0.7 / 25.3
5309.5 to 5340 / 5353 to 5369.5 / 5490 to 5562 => 0.5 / 25.9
